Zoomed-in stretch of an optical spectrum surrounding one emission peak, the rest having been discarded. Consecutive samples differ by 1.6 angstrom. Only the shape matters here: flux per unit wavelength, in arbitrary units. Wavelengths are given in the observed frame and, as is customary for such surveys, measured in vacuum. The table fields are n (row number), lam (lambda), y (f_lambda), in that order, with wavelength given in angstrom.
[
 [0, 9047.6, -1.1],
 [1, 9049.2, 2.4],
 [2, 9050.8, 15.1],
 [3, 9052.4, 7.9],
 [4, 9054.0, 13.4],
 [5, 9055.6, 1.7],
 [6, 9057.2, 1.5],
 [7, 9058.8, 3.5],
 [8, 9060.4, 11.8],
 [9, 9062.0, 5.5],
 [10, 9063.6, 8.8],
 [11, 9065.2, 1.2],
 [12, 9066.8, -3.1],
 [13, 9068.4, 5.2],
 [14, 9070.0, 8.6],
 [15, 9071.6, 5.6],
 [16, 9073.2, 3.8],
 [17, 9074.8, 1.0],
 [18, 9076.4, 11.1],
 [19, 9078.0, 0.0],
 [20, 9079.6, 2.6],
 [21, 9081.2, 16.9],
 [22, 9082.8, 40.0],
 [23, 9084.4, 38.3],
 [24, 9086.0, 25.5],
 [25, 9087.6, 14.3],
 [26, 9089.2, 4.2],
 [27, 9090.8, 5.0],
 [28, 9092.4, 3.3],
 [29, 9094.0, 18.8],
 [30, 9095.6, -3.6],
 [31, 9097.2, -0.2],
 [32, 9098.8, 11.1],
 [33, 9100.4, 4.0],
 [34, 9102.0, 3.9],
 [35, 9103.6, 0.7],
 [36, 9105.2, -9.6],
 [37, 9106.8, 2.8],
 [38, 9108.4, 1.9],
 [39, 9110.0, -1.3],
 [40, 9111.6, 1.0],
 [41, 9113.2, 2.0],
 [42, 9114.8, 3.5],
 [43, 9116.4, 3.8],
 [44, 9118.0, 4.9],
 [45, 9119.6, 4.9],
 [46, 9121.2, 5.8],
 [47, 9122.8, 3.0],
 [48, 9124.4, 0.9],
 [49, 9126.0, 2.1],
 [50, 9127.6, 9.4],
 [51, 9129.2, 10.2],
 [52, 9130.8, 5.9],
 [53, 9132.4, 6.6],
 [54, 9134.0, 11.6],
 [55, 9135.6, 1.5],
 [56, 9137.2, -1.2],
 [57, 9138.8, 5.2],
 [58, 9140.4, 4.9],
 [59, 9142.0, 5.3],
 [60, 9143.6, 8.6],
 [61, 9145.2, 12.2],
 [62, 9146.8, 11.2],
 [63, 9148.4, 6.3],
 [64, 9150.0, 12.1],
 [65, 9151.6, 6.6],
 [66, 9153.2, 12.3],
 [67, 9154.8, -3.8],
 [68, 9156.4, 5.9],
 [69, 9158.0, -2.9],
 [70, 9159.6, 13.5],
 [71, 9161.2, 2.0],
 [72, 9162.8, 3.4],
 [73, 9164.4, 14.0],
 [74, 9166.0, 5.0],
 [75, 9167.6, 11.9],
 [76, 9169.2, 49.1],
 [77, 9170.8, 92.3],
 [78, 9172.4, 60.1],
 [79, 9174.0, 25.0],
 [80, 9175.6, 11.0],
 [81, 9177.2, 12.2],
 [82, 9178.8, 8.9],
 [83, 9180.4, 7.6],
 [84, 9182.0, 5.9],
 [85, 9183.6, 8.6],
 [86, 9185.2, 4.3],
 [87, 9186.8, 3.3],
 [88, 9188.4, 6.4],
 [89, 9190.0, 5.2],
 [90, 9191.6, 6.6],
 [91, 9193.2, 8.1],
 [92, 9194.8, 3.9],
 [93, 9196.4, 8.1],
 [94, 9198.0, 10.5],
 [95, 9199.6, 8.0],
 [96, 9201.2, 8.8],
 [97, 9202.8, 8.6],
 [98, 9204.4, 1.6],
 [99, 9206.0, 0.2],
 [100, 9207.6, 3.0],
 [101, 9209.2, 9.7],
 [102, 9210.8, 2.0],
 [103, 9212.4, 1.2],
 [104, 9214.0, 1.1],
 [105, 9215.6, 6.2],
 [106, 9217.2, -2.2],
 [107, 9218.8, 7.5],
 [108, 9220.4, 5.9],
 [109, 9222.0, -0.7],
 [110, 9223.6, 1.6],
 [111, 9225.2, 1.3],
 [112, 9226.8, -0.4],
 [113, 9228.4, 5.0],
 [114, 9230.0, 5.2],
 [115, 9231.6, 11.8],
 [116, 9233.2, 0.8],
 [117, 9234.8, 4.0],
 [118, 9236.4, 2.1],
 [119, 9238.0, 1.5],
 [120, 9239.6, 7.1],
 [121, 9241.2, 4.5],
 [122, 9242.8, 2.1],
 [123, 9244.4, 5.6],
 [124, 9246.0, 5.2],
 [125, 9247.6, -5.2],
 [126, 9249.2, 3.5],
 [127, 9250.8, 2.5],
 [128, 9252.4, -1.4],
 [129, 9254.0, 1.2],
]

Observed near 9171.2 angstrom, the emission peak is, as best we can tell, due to [O III]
